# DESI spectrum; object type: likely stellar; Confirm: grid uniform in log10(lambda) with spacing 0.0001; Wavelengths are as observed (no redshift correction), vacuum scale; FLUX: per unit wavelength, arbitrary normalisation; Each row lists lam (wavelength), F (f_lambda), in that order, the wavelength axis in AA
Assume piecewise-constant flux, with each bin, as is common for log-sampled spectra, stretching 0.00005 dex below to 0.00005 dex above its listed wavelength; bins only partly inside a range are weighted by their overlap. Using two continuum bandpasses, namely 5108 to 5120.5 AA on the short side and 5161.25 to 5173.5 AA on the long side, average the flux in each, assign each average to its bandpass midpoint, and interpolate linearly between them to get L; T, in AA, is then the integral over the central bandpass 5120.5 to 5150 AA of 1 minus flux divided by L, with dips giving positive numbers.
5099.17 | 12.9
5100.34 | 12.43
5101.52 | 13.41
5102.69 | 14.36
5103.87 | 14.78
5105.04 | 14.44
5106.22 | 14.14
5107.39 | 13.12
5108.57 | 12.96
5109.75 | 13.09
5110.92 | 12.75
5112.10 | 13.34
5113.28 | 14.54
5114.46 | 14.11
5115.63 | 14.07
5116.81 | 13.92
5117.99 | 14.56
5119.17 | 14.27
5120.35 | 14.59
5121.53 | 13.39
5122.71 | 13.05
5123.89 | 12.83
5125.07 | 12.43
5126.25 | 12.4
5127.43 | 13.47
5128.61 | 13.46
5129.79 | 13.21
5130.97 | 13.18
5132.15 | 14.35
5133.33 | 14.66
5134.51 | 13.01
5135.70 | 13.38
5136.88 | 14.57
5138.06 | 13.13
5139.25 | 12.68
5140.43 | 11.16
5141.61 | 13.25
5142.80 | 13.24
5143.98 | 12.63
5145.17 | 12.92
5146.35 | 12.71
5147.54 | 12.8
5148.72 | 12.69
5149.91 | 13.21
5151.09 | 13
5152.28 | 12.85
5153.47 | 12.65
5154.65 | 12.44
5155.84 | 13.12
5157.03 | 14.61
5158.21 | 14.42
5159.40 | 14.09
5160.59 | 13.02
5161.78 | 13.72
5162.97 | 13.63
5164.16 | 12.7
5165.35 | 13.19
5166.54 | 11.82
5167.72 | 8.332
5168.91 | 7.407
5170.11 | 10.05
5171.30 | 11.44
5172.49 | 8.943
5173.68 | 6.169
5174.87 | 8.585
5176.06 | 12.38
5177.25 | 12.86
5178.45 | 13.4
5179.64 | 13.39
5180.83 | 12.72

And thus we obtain -1.1 AA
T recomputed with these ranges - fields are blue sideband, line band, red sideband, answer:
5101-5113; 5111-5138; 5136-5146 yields -0.7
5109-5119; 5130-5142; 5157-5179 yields -0.4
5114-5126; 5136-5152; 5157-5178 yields -0.5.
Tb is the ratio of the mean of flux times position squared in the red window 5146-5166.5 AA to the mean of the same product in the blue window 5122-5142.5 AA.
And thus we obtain 1.01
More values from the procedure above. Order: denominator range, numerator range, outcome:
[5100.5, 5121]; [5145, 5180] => 0.89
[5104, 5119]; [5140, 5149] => 0.93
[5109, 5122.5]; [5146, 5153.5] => 0.94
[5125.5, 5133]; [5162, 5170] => 0.85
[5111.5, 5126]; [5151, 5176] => 0.87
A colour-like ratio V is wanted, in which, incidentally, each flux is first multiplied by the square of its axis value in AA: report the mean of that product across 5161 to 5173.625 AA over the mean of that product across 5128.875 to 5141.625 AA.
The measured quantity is 0.83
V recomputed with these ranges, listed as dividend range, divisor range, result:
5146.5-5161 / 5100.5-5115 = 0.98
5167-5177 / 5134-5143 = 0.73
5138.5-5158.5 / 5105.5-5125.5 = 0.96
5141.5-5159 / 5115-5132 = 0.98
